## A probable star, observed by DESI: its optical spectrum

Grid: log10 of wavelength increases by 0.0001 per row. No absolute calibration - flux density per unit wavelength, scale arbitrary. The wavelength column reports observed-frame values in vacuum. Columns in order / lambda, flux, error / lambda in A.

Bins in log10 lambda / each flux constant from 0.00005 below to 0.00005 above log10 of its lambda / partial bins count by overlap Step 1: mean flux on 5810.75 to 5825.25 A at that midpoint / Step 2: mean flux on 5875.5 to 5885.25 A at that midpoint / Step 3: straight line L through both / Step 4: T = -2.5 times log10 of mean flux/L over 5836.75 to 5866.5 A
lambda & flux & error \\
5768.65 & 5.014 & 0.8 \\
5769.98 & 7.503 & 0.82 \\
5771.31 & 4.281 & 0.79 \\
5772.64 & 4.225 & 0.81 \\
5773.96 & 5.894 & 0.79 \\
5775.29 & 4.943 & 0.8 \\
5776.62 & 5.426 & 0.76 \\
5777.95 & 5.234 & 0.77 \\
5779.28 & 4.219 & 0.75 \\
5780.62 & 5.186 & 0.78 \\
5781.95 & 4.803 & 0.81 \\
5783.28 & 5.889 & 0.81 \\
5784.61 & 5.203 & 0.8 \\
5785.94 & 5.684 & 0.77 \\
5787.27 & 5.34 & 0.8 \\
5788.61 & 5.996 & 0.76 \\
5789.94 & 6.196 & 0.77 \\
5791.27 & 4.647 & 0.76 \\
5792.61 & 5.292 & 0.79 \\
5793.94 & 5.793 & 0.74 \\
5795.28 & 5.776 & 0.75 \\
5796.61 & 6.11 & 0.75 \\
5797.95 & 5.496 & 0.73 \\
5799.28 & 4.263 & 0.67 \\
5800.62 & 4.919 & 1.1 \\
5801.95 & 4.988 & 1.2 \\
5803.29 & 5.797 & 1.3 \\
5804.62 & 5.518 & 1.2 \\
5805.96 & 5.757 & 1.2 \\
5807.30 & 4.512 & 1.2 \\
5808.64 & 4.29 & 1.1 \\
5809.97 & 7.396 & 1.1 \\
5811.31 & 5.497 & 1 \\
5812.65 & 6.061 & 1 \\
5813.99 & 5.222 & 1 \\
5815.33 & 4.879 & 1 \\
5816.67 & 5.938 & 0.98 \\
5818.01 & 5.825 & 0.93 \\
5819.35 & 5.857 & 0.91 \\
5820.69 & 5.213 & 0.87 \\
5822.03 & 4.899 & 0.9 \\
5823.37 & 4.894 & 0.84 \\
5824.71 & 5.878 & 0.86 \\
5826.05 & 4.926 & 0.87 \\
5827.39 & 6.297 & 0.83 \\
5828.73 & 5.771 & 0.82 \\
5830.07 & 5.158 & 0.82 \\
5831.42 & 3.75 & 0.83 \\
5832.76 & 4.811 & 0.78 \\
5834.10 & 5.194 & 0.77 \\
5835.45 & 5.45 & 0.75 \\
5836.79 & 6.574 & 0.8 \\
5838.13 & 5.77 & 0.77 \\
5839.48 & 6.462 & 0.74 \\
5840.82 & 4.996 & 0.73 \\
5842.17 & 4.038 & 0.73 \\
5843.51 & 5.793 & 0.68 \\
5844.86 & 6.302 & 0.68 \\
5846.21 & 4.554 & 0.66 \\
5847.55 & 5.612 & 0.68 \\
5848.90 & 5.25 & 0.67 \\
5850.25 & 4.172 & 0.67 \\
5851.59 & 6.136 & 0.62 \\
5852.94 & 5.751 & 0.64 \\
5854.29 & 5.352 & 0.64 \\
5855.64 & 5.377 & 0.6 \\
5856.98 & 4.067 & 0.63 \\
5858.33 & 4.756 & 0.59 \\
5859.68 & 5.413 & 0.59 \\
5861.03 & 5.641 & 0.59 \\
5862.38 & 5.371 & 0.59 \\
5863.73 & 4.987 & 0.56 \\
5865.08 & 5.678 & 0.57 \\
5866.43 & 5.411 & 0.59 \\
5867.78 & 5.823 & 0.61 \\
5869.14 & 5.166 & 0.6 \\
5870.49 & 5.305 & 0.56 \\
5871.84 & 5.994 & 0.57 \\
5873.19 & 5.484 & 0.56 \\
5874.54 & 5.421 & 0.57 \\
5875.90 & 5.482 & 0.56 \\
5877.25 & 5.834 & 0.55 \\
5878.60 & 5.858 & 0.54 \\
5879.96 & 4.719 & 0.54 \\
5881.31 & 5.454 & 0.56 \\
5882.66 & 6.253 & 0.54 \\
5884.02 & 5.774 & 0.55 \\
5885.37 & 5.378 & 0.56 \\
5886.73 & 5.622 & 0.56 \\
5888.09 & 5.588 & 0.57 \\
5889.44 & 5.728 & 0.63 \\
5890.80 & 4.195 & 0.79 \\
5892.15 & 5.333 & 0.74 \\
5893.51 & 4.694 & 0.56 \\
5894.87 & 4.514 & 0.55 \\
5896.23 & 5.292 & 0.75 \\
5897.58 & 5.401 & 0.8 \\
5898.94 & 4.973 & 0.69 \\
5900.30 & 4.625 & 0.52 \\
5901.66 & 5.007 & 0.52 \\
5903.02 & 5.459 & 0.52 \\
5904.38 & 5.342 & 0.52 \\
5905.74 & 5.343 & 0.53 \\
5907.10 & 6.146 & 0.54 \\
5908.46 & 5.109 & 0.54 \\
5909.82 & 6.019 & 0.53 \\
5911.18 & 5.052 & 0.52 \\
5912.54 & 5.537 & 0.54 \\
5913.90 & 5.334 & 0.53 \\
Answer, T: 0.04 mag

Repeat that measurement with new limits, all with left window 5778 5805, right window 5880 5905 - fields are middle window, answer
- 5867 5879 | -0.06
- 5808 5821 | -0.06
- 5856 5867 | 0.02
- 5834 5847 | -0.05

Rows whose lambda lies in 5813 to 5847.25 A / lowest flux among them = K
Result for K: 3.75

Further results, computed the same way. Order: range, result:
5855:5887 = 4.067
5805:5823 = 4.29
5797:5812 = 4.263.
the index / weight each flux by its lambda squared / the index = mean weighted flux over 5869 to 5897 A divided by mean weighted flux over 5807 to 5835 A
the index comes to 1.0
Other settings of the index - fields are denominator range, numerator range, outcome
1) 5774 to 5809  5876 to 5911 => 1.04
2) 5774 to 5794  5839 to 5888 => 1.04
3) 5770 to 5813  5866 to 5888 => 1.07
